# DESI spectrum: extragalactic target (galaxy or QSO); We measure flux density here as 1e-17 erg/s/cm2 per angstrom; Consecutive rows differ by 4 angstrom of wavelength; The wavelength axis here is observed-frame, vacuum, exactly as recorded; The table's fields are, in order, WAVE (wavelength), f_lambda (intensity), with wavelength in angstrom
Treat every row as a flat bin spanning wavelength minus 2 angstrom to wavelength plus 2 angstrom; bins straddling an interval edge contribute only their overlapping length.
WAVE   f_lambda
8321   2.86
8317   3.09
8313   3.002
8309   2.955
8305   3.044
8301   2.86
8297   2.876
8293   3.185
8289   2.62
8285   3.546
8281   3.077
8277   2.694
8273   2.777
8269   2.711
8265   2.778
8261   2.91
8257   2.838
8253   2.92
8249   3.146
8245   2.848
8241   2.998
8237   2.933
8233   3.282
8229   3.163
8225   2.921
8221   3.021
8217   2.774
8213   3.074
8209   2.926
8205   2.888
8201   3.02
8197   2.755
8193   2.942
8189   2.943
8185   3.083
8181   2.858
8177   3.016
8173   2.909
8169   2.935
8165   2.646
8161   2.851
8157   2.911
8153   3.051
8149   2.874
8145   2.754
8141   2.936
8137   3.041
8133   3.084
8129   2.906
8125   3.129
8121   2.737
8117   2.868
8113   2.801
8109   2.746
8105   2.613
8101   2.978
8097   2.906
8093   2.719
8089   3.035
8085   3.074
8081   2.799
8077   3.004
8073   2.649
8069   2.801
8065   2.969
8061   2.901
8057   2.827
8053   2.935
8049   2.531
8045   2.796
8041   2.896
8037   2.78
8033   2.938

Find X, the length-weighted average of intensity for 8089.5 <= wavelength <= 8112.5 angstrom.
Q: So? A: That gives 2.81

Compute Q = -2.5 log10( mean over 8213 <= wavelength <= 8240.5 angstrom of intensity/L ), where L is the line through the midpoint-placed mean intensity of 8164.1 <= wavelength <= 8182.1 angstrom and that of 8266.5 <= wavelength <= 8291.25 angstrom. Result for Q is -0.045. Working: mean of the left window 2.89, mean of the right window 2.9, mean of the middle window 3.02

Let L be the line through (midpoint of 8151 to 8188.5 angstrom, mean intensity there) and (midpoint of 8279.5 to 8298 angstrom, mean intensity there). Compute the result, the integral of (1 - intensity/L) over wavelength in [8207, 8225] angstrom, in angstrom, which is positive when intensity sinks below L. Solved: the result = 0.2 angstrom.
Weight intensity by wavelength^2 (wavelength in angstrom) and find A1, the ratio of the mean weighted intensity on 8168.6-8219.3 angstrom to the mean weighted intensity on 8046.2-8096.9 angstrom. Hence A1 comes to 1.06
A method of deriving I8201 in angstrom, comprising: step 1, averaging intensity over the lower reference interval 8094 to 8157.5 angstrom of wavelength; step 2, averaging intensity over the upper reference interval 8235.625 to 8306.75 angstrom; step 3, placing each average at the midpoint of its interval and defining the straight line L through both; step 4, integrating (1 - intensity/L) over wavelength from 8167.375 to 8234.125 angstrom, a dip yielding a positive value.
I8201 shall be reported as -1.3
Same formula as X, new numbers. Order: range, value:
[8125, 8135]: 3.02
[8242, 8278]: 2.86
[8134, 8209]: 2.91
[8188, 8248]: 2.97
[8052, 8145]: 2.89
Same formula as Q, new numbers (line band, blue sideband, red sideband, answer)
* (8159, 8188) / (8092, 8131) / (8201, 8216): 0.01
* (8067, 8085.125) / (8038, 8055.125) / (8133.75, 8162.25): -0.01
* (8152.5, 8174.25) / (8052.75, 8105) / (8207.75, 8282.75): 0.01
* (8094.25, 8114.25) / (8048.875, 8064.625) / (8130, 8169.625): 0.03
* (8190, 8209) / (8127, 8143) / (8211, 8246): 0.04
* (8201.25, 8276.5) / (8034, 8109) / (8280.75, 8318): 0.01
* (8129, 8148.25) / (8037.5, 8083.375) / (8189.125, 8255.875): -0.02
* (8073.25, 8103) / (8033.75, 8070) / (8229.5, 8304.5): -0.02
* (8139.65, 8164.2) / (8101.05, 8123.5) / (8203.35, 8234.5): -0.01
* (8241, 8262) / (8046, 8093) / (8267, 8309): -0.01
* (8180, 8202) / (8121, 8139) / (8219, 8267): 0.02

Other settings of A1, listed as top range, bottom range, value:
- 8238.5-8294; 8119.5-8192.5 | 1.03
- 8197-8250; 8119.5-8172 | 1.05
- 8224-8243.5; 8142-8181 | 1.08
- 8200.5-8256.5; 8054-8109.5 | 1.08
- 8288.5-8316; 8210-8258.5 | 1.00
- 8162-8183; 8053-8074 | 1.04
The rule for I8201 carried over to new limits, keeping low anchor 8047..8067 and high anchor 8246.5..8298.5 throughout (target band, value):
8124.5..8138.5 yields -0.8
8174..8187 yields -0.4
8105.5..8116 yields 0.4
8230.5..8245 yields -0.6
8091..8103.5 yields 0.0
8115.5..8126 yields -0.1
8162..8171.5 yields 0.3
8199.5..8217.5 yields -0.3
